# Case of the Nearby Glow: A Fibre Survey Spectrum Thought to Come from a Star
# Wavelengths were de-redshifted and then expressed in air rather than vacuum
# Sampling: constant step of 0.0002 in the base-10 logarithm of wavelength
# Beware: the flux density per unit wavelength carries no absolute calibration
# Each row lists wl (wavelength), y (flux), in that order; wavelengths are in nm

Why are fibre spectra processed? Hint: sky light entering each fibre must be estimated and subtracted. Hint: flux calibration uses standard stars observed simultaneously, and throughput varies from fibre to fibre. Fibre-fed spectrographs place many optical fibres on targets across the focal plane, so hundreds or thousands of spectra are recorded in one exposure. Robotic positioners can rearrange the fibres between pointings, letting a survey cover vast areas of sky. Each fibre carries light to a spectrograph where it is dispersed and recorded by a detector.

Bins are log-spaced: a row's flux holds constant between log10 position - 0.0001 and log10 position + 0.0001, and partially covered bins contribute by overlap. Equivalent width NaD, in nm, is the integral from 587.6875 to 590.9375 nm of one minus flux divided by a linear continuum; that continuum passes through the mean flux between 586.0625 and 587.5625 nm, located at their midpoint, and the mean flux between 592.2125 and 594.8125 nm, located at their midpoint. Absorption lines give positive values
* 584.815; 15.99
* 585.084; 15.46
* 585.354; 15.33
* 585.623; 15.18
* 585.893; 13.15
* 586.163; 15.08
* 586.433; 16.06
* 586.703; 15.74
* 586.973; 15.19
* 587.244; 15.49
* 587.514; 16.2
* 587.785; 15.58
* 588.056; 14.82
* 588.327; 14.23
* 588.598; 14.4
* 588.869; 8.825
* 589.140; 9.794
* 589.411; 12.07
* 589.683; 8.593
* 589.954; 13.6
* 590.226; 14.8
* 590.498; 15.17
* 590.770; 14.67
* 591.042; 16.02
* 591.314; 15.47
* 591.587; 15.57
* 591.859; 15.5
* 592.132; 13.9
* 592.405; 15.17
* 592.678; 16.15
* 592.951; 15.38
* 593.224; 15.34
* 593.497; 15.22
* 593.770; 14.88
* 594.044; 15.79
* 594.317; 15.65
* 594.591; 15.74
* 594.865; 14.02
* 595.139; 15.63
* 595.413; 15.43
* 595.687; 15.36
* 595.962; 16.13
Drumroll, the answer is 0.52 nm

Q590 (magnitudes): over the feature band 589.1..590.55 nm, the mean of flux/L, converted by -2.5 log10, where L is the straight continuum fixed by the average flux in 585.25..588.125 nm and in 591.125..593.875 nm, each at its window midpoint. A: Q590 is 0.23 mag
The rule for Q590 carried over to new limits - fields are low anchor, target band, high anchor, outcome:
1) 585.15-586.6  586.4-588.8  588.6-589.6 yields -0.19 mag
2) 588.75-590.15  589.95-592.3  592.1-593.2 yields -0.15 mag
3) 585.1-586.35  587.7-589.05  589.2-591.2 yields 0.05 mag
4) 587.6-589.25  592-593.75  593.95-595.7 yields -0.04 mag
